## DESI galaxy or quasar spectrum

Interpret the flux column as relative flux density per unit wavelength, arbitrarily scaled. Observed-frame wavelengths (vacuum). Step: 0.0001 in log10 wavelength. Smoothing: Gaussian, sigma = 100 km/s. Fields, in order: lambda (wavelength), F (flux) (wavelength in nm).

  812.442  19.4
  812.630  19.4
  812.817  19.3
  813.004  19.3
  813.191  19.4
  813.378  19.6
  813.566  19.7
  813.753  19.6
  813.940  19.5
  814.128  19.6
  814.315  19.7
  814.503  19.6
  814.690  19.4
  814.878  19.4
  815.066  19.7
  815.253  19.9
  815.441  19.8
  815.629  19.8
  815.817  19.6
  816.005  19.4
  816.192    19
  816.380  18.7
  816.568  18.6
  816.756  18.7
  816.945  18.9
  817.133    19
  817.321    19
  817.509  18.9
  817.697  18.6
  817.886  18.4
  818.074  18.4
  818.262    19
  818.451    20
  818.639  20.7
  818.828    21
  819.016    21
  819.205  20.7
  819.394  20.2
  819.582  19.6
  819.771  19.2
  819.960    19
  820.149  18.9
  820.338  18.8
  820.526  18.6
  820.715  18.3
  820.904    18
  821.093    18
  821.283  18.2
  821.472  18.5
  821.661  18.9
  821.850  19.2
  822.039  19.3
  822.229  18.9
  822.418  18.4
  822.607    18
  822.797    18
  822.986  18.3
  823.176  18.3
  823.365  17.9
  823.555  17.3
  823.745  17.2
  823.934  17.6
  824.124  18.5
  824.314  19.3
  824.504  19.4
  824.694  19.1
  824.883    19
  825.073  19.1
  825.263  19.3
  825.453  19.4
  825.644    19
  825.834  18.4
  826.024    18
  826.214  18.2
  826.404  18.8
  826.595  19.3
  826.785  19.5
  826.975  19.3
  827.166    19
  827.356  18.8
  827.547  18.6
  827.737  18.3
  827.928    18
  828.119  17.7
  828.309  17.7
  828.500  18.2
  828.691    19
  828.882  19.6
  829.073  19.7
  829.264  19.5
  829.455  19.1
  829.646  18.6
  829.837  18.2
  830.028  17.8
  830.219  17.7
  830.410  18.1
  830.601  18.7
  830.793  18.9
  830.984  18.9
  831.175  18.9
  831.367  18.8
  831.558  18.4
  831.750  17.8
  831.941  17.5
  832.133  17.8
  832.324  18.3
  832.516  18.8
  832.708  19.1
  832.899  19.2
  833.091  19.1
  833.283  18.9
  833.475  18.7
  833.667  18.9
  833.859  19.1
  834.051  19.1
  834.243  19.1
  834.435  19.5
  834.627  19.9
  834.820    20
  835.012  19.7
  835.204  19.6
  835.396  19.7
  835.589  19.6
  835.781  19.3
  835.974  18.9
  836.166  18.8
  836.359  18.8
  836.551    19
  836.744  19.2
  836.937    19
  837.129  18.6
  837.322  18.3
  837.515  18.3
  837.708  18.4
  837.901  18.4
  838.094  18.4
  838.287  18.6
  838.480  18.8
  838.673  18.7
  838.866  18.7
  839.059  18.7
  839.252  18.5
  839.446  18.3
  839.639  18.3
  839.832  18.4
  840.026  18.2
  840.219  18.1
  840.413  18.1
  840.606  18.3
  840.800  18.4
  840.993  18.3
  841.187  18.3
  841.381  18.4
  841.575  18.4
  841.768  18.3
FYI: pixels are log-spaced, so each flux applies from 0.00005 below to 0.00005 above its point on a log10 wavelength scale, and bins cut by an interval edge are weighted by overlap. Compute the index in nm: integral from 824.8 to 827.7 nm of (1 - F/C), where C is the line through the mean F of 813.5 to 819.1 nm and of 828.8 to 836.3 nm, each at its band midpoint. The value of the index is 0.031 nm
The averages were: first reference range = 19.4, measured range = 18.9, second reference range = 18.9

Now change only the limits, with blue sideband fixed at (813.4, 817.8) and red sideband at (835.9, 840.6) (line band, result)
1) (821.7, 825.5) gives 0.09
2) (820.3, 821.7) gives 0.06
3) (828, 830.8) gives 0.04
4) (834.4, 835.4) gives -0.06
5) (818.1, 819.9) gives -0.08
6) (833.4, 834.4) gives -0.02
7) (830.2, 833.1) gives 0.04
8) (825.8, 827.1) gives 0.01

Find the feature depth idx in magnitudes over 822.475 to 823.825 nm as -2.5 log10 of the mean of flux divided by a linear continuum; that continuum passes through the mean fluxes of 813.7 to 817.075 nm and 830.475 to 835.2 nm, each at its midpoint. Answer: 0.08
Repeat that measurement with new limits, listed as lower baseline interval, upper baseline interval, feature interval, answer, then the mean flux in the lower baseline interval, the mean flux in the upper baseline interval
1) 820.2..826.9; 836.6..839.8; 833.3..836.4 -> -0.04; 18.6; 18.6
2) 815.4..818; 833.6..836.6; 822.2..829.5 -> 0.03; 19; 19.3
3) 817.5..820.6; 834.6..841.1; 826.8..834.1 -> 0.02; 19.5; 18.8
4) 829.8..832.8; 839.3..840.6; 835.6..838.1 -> -0.03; 18.4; 18.2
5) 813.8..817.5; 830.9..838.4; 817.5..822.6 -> 0.01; 19.3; 18.9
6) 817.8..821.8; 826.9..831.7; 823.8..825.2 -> 0.00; 19.2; 18.6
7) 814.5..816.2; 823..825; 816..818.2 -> 0.03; 19.6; 18.4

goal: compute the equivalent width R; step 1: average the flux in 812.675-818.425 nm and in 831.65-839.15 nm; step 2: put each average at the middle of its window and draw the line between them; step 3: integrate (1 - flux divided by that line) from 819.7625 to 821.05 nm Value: 0.04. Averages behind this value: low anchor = 19.3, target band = 18.6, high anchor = 18.9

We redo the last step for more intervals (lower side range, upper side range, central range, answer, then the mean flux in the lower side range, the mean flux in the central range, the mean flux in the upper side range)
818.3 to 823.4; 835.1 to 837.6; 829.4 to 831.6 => 0.061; 19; 18.5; 19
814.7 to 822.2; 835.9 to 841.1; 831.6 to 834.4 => 0.005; 19.2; 18.7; 18.5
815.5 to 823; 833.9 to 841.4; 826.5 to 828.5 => 0.036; 19.1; 18.6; 18.8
